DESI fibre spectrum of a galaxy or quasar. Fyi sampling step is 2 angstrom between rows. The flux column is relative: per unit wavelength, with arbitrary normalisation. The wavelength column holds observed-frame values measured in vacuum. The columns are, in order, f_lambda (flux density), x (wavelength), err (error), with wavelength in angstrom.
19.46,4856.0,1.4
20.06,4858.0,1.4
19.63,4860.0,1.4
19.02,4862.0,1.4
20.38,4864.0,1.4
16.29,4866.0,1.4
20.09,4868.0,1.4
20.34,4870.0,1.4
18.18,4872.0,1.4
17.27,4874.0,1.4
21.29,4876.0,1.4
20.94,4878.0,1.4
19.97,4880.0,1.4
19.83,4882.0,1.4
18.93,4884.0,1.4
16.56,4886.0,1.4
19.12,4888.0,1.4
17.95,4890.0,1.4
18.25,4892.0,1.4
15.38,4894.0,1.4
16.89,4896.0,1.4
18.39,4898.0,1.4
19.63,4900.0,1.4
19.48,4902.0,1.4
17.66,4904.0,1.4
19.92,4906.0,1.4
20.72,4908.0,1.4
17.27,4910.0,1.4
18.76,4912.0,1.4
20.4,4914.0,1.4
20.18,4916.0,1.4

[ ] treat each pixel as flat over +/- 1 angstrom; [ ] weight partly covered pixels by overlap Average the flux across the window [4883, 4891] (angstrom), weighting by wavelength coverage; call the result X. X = 18.1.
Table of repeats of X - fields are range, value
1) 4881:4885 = 19.4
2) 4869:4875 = 18.6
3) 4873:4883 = 19.9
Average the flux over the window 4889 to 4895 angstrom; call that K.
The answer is 17.2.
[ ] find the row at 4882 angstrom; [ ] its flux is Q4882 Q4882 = 19.83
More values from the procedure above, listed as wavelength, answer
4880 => 19.97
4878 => 20.94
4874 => 17.27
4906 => 19.92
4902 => 19.48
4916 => 20.18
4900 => 19.63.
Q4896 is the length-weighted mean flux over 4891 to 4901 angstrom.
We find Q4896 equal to 17.7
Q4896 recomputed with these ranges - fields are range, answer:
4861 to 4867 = 18.6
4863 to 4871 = 19.3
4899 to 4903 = 19.6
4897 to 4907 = 19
